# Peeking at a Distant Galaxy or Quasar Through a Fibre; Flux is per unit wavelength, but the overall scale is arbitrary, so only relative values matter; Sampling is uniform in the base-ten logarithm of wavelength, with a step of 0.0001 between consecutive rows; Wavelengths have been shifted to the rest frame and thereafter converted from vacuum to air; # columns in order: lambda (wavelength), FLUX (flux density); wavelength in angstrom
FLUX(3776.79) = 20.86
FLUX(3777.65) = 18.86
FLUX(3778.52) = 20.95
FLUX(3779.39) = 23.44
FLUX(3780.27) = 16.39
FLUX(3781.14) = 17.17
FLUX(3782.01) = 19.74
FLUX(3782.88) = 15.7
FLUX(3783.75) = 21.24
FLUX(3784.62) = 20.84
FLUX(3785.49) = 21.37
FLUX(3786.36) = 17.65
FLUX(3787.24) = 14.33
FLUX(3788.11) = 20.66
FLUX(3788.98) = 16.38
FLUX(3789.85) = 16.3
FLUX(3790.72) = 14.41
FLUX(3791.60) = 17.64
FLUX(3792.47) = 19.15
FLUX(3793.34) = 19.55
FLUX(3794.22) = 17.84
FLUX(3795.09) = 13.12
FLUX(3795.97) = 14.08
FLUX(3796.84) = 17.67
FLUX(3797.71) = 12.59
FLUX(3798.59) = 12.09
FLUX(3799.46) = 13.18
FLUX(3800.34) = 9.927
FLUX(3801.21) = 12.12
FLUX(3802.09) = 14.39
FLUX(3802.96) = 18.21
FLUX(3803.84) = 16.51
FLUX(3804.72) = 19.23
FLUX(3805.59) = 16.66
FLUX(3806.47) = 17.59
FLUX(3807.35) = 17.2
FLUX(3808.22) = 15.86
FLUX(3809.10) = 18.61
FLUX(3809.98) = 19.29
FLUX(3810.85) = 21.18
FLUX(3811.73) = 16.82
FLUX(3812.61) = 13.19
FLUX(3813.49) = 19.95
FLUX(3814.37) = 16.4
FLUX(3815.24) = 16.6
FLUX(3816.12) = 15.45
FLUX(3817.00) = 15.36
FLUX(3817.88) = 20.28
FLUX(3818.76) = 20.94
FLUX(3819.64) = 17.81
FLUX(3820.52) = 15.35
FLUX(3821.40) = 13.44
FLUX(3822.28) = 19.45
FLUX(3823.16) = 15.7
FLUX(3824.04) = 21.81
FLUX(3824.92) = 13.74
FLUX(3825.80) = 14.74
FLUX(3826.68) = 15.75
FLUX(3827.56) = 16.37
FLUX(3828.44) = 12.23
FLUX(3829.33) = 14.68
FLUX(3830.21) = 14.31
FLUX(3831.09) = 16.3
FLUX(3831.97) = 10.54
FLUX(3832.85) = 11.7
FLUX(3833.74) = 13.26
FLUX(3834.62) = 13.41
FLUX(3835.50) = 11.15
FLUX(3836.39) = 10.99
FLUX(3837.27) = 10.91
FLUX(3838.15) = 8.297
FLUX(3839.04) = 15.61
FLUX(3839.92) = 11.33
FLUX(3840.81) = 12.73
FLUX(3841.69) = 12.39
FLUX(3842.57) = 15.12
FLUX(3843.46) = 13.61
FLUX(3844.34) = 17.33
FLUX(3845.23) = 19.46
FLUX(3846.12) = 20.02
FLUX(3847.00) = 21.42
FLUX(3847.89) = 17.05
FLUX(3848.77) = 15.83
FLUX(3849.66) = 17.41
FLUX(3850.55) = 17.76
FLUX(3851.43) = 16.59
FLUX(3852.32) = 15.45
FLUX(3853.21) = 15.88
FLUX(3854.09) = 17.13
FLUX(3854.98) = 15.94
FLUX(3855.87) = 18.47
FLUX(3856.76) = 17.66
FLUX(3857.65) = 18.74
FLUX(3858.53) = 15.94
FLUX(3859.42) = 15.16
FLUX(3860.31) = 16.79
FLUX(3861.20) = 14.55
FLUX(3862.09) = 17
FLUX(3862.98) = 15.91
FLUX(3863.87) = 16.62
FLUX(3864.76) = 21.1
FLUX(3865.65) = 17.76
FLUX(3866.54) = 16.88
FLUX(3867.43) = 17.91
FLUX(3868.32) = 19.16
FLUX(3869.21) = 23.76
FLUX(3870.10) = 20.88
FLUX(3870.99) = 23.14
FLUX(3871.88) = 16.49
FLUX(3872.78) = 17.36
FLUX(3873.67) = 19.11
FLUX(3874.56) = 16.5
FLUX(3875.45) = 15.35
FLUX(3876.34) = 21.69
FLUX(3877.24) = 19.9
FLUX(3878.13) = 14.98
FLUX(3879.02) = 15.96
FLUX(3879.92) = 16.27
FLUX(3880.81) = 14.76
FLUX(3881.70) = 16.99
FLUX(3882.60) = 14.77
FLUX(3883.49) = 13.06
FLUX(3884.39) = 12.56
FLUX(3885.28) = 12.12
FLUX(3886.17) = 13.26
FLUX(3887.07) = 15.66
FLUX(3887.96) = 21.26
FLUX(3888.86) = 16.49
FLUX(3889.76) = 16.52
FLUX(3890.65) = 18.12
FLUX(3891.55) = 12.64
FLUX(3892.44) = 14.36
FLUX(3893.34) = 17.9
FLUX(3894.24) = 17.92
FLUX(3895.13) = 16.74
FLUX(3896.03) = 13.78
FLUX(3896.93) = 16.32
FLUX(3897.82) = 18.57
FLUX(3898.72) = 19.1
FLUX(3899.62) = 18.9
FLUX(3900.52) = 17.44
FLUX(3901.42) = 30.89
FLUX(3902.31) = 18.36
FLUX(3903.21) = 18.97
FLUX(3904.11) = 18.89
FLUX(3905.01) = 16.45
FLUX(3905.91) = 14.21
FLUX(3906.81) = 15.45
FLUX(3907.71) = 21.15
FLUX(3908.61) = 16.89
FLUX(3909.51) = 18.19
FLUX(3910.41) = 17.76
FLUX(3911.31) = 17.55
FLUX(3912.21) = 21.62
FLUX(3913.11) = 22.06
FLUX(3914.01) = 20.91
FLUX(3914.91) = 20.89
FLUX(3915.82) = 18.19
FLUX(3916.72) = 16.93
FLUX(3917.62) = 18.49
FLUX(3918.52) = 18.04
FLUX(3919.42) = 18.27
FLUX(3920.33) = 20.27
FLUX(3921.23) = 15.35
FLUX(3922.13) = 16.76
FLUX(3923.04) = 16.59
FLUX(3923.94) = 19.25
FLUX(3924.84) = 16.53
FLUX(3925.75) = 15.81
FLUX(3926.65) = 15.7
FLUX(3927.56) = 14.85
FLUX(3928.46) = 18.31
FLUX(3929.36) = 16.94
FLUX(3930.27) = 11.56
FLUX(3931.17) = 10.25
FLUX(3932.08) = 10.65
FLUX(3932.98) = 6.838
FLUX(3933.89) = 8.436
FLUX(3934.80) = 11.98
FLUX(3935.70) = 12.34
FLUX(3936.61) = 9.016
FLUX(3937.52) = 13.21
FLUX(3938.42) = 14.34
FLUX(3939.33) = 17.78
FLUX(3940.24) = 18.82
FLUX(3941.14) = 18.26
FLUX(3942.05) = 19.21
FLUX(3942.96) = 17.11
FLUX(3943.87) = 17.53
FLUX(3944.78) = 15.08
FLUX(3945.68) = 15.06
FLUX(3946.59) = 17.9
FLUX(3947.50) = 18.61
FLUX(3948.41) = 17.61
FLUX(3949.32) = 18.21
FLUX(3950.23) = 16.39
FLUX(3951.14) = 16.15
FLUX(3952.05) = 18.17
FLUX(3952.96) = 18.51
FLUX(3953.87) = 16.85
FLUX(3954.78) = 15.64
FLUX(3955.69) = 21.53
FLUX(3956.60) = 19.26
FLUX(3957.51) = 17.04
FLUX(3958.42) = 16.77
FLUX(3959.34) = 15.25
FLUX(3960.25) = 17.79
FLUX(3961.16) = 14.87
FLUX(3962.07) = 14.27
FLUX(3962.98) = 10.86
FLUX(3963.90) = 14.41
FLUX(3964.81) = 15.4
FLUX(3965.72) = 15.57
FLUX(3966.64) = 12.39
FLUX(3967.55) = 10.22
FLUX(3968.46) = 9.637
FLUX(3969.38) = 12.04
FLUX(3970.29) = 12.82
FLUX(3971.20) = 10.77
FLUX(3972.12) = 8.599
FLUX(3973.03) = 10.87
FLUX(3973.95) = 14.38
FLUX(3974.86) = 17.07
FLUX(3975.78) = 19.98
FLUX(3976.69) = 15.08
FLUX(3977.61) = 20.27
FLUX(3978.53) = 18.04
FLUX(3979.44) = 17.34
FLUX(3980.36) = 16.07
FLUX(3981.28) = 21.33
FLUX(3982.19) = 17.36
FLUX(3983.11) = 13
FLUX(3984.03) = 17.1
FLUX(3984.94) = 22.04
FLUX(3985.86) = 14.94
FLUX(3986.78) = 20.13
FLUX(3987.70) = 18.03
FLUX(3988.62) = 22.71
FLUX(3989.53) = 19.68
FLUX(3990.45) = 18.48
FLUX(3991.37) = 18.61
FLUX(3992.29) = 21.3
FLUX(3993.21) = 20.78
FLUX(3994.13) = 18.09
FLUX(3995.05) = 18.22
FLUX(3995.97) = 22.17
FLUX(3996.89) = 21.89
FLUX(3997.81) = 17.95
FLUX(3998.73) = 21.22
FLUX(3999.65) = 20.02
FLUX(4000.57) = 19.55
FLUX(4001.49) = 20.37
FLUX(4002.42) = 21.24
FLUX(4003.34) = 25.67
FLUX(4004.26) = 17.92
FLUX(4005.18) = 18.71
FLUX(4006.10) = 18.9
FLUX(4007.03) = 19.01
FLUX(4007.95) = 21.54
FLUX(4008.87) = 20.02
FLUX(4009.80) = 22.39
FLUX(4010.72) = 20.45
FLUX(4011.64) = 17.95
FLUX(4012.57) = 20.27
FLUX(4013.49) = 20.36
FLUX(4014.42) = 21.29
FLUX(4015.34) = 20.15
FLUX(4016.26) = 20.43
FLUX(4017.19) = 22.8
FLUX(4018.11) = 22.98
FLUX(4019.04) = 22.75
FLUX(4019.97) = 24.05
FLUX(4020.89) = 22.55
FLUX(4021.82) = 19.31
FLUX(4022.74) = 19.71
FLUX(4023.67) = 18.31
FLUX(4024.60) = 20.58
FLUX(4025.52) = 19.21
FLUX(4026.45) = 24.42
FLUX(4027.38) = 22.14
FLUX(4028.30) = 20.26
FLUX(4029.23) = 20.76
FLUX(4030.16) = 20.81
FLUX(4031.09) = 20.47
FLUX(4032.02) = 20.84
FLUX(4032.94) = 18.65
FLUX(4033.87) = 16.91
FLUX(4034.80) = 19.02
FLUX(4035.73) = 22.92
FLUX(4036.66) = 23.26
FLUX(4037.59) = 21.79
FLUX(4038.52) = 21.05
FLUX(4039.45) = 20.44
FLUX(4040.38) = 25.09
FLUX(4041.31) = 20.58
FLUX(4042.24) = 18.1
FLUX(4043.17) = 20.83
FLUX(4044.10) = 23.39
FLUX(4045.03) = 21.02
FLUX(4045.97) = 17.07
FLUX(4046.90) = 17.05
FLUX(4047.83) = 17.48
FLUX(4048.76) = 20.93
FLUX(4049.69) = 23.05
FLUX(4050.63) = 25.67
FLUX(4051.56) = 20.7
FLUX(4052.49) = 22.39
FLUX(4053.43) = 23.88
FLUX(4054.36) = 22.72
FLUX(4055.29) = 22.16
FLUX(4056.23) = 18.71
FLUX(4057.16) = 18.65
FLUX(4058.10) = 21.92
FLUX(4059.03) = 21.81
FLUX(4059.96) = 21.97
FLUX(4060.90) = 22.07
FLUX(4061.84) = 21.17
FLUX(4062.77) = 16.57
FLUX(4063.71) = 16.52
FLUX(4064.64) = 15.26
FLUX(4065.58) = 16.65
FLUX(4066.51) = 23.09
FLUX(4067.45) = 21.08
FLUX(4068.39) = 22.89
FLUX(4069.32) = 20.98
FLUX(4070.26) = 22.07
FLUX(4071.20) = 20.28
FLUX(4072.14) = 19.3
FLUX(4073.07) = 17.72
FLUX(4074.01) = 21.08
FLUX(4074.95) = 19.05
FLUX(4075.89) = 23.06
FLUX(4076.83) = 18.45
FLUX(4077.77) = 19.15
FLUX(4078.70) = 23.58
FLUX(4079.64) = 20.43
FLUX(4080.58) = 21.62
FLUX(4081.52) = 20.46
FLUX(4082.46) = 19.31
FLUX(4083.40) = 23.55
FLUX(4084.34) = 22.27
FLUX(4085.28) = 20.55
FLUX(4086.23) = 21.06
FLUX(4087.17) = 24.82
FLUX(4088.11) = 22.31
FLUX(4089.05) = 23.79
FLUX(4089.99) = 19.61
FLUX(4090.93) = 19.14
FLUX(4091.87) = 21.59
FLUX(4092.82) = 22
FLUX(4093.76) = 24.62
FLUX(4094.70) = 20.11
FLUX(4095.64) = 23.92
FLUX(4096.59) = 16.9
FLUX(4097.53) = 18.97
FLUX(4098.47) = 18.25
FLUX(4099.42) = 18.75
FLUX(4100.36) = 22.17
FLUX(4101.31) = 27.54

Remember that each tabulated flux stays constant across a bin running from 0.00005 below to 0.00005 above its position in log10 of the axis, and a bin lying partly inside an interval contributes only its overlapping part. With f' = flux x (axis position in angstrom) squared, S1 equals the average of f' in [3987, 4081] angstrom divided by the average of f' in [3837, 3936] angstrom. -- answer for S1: 1.3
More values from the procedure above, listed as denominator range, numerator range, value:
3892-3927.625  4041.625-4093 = 1.24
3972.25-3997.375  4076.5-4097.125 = 1.23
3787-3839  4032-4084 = 1.50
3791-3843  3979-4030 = 1.44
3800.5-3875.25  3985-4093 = 1.39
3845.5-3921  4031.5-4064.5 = 1.28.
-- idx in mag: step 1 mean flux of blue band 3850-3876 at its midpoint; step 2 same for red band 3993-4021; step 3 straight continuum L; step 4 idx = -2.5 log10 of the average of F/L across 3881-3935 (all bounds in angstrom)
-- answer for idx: 0.12 mag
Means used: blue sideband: 17.6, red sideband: 20.7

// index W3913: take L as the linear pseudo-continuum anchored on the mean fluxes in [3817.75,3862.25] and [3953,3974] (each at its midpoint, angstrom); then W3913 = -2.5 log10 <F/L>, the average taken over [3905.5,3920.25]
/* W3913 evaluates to -0.25 mag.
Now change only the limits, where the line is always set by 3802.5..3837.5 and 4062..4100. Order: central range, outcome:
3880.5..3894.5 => 0.11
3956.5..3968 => 0.24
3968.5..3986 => 0.20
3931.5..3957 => 0.16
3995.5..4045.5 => -0.07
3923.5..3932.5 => 0.19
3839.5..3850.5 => 0.02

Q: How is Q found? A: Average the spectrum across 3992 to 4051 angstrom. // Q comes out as 20.7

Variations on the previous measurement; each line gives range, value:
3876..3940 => 16.5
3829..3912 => 16.6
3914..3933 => 16.3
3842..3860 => 17.1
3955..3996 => 16.4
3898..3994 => 16.7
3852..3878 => 17.8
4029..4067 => 20.6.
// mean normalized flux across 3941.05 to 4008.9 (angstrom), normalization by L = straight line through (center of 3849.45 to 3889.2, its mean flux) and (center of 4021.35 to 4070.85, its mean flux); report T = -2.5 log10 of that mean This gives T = 0.111 mag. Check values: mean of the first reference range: 17.1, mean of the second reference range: 20.6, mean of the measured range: 17.4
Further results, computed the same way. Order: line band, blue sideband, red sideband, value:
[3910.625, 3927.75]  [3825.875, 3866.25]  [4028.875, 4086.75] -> -0.06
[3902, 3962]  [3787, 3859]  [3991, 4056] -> 0.12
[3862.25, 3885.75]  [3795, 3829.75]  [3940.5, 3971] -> -0.08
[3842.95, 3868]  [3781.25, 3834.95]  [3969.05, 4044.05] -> -0.01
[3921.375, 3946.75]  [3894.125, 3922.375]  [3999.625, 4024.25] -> 0.27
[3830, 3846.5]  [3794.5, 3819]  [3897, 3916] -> 0.25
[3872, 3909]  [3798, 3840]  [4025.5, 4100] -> 0.00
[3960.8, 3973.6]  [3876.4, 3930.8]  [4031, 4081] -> 0.45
